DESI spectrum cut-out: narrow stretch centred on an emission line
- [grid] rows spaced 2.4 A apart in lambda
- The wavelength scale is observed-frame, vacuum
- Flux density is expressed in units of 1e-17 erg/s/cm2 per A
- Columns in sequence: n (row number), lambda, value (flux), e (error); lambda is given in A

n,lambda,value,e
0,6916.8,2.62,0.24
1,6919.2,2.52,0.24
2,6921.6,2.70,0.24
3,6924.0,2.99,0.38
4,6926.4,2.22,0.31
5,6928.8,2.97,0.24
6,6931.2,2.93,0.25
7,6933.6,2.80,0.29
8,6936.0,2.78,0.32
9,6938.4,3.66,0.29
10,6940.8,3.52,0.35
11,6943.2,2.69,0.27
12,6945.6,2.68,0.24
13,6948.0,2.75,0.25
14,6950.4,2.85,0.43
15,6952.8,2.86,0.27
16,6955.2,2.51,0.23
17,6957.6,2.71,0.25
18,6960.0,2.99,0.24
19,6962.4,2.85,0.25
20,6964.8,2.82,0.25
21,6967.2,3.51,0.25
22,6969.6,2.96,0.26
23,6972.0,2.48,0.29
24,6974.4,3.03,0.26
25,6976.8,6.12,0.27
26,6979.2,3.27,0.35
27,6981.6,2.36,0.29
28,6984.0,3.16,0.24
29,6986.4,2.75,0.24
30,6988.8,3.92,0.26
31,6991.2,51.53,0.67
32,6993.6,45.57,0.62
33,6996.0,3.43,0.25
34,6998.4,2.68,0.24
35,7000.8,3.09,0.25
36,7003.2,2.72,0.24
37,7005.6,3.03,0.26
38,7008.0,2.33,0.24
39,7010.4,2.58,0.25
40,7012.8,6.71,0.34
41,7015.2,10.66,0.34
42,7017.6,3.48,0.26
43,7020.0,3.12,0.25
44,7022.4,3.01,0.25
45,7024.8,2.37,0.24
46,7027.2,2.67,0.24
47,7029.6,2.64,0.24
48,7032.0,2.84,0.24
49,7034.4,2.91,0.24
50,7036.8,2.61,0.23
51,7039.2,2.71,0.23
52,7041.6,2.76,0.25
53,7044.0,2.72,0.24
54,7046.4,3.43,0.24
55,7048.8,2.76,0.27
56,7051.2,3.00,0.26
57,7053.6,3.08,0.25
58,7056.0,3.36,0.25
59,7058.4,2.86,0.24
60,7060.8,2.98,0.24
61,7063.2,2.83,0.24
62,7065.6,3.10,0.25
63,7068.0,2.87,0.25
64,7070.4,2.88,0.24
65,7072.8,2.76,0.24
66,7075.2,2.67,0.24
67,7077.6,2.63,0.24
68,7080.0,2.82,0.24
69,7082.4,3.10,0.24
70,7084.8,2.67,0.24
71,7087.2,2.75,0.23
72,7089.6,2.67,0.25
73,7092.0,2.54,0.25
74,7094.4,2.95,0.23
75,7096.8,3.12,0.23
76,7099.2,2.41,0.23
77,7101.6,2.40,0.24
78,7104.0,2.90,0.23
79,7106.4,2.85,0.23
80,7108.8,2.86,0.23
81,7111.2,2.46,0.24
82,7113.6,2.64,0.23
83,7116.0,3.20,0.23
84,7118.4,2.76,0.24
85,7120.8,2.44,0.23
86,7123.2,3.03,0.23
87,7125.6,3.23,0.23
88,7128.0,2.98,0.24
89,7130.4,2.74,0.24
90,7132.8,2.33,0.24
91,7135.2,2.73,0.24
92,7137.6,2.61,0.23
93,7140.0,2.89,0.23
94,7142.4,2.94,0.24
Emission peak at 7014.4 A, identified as [N II] 6583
